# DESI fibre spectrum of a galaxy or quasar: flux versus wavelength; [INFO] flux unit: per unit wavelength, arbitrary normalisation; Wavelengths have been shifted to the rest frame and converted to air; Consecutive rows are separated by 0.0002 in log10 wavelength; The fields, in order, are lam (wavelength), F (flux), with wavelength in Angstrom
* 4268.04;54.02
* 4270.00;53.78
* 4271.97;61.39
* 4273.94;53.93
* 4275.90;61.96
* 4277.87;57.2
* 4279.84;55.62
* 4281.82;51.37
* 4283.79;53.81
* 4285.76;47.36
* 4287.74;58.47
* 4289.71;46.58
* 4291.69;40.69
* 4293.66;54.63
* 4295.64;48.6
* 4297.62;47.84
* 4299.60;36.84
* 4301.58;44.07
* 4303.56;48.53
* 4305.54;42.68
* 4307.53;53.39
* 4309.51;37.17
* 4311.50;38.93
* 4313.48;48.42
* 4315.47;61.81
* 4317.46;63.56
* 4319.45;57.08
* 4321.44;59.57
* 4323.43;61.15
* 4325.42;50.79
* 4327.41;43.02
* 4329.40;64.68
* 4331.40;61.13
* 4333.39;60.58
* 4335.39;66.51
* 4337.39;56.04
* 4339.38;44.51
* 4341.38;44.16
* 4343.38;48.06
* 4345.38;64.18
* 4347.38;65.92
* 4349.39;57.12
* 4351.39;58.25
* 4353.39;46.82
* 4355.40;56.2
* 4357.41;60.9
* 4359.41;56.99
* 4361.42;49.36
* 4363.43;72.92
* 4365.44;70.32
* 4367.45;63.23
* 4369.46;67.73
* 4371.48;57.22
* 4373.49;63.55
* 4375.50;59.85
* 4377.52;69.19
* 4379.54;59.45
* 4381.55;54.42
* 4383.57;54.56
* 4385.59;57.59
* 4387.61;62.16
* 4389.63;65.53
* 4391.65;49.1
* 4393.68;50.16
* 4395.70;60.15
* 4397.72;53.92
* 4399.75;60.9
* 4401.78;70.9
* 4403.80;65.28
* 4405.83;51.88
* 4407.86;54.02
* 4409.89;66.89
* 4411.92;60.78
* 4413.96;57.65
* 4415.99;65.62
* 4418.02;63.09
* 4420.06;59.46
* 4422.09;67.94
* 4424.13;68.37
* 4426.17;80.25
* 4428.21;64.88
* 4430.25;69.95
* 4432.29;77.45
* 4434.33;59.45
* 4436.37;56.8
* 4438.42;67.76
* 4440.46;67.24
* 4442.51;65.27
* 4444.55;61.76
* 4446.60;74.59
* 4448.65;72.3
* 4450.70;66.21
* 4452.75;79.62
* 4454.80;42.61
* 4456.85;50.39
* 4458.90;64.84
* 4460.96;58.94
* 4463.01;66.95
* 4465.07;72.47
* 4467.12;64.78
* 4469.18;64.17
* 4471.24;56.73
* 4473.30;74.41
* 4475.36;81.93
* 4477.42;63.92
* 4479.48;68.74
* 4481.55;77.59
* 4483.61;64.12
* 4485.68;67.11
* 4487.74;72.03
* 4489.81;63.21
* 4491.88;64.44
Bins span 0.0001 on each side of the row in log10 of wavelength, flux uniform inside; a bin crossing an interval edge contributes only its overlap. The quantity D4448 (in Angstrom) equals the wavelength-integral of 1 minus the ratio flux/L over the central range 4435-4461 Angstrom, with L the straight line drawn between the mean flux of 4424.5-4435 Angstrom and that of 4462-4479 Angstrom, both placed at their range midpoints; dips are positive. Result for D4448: 2.1 Angstrom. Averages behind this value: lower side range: 70.6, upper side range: 68.2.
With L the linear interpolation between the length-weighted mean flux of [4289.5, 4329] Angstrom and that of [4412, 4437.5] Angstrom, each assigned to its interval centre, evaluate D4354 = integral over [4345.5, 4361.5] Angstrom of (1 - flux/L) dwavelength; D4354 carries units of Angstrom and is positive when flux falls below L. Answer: -0.4 Angstrom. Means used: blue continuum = 49.6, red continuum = 65.7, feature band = 57.3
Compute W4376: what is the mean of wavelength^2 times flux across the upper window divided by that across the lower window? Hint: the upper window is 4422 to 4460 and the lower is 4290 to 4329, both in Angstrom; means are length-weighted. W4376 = 1.4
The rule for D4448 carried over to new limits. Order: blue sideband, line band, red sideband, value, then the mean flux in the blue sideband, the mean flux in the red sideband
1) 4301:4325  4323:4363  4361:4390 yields 0.33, 51.5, 62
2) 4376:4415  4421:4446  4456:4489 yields -1.75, 59.2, 66.9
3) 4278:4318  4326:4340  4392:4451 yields -0.93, 49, 64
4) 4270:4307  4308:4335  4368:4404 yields -0.39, 50.7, 60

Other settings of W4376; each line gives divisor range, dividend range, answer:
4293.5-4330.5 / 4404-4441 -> 1.34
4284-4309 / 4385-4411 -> 1.31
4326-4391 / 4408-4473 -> 1.15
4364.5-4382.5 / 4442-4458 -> 1.06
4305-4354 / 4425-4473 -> 1.27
